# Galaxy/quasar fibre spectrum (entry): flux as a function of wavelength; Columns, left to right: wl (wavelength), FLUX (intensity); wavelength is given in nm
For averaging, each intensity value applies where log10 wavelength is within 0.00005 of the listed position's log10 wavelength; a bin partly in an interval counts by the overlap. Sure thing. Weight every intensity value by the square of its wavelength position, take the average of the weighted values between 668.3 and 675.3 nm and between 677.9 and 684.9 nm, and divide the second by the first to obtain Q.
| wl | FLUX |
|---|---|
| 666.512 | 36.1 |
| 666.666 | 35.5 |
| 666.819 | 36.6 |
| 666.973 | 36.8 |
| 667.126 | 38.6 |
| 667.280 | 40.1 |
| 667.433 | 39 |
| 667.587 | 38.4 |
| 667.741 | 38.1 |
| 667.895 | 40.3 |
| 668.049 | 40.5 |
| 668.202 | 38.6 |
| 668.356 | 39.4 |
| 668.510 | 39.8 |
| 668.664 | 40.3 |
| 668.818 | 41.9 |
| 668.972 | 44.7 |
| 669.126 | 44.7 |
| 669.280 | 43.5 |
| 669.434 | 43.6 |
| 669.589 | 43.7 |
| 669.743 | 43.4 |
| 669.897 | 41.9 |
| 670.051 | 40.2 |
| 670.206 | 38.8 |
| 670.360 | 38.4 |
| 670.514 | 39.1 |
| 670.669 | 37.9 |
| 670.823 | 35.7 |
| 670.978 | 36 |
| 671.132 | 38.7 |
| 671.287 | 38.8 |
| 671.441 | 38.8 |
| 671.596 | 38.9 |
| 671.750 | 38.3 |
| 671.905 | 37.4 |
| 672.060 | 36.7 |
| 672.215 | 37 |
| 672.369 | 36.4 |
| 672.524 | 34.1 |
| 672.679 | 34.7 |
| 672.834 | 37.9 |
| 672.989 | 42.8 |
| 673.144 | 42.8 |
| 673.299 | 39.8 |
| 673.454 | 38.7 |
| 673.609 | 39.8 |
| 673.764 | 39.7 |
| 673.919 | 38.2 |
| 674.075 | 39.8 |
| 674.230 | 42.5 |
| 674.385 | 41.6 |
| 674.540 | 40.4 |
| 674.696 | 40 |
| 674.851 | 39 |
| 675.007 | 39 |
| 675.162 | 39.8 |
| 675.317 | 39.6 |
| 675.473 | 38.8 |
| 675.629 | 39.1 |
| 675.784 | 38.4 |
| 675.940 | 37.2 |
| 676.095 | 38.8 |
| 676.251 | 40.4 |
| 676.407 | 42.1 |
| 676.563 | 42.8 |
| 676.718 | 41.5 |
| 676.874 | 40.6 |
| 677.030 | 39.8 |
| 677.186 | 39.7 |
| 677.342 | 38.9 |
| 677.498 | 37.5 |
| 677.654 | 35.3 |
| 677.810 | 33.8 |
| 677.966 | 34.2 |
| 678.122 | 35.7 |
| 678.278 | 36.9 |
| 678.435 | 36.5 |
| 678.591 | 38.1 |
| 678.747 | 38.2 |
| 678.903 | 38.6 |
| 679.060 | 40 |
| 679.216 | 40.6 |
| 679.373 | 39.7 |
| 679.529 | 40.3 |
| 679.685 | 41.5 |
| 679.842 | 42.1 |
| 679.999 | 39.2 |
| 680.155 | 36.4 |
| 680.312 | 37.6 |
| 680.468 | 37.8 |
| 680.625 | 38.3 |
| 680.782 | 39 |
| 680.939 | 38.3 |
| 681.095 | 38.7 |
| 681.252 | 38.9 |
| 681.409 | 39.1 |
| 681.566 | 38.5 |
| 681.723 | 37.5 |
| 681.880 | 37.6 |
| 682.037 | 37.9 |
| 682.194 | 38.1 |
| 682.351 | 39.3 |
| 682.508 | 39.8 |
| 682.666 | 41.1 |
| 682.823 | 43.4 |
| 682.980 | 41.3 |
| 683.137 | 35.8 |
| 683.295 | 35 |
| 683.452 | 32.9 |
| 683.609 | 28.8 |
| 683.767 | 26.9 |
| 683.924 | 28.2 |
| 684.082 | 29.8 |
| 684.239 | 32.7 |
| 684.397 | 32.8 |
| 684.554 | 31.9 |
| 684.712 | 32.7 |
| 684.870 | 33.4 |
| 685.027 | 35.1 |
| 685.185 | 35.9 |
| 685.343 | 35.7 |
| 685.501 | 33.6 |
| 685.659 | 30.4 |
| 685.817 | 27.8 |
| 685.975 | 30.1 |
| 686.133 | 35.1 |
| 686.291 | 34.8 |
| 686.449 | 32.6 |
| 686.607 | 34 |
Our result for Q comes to 0.96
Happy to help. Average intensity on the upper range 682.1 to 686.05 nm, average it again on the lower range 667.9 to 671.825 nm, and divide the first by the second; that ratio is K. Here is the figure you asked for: 0.85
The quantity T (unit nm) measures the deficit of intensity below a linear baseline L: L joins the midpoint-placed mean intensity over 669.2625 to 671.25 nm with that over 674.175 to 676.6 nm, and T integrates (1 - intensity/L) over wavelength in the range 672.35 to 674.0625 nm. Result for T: 0.050 nm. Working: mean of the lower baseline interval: 39.9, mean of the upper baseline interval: 39.9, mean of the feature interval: 38.7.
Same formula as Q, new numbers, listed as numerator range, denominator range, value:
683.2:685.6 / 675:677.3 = 0.83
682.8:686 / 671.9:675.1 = 0.87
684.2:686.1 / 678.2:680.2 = 0.85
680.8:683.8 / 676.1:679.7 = 0.98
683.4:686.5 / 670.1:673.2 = 0.88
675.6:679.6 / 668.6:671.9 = 0.98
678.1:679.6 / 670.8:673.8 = 1.03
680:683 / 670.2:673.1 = 1.06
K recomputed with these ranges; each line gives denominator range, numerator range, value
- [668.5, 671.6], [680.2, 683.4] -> 0.95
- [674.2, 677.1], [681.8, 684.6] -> 0.88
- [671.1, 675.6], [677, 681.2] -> 0.98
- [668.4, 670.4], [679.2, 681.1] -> 0.93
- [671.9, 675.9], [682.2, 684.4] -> 0.90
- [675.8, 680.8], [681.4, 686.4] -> 0.90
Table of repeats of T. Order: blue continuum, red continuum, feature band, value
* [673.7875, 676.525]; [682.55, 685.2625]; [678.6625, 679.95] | -0.11 nm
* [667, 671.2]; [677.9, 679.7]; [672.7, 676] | -0.05 nm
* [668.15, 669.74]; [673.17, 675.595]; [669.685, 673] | 0.24 nm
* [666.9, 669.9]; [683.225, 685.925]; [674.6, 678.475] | -0.24 nm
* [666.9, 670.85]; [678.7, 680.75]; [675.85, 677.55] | -0.02 nm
